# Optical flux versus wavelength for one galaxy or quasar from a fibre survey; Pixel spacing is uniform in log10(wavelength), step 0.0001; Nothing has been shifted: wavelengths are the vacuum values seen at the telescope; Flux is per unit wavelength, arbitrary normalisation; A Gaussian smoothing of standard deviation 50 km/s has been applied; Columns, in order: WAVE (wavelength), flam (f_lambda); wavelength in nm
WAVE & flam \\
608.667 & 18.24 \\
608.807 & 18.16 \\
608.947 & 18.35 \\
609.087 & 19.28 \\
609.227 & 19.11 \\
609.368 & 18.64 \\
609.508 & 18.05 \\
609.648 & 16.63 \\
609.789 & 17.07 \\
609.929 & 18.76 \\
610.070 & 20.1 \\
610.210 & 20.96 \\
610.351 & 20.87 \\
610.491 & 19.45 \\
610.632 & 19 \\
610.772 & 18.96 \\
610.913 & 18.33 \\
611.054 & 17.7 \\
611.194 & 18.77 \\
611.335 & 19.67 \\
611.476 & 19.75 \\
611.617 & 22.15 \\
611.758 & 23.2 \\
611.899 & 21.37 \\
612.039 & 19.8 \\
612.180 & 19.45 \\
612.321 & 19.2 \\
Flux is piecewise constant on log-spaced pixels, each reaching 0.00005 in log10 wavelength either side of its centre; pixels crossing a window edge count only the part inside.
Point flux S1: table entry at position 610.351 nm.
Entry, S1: 20.87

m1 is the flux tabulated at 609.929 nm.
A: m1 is 18.76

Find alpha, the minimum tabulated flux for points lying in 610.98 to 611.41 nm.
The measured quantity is 17.7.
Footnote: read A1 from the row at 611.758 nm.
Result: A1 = 23.2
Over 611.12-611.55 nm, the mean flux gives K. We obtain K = 19.4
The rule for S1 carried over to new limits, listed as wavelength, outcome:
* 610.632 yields 19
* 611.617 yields 22.15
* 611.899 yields 21.37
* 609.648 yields 16.63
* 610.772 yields 18.96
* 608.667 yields 18.24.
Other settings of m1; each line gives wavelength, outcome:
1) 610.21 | 20.96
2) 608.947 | 18.35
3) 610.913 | 18.33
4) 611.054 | 17.7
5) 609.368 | 18.64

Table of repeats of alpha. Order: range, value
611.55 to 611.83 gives 22.15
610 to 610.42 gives 20.1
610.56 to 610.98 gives 18.33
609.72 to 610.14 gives 17.07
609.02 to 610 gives 16.63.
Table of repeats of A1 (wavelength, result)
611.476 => 19.75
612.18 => 19.45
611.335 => 19.67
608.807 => 18.16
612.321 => 19.2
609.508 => 18.05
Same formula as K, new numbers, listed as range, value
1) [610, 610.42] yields 20.6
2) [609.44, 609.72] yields 17.3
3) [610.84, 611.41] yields 18.6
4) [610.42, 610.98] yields 19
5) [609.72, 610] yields 17.9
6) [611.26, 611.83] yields 21.1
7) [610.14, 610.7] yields 20.1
